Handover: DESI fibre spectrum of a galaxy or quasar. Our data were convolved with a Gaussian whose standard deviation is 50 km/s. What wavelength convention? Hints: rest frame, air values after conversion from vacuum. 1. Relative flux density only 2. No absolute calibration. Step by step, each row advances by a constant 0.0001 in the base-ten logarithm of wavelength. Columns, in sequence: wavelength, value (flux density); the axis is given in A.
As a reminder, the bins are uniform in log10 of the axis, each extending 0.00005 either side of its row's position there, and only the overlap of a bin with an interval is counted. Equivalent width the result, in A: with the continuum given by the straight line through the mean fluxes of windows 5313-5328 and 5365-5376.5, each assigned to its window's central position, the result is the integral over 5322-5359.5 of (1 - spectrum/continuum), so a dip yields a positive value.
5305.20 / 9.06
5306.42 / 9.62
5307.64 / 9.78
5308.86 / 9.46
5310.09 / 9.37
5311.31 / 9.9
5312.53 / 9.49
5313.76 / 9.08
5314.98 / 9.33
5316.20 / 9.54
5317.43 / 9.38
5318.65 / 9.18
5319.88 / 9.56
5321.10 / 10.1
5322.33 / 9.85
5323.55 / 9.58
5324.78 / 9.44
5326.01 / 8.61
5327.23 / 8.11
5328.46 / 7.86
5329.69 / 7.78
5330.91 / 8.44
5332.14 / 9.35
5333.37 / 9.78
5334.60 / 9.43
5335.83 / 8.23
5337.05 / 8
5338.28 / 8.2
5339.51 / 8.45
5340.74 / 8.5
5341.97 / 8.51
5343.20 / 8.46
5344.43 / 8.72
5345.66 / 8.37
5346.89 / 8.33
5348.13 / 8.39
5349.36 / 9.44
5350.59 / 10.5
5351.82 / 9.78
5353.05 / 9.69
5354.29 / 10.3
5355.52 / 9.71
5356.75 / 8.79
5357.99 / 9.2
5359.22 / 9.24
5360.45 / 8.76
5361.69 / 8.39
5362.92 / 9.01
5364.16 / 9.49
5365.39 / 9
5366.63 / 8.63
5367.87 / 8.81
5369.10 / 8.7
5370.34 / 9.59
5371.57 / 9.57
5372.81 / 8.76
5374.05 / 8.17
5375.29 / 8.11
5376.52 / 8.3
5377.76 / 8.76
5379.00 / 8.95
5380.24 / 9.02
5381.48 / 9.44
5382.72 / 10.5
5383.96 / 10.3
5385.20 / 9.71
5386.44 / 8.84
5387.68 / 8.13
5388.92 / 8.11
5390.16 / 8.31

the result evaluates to 0.7 A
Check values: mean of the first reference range 9.3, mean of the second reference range 8.79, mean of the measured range 8.93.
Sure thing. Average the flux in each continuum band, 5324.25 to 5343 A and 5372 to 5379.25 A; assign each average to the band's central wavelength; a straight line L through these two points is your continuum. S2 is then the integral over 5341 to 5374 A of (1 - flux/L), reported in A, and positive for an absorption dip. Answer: -2.02 A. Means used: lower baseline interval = 8.57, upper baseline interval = 8.51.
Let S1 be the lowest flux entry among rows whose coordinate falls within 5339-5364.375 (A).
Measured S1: 8.33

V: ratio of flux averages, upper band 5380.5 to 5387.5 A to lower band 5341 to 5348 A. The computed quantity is 1.1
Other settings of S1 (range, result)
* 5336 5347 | 8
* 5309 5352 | 7.78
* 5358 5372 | 8.39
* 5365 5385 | 8.11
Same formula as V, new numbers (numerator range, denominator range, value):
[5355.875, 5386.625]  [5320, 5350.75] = 1.03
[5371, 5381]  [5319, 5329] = 0.95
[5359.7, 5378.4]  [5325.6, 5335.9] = 1.02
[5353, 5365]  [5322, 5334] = 1.04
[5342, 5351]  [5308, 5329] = 0.95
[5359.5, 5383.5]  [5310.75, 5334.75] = 0.98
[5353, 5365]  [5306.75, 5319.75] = 0.98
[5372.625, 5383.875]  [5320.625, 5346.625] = 1.03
